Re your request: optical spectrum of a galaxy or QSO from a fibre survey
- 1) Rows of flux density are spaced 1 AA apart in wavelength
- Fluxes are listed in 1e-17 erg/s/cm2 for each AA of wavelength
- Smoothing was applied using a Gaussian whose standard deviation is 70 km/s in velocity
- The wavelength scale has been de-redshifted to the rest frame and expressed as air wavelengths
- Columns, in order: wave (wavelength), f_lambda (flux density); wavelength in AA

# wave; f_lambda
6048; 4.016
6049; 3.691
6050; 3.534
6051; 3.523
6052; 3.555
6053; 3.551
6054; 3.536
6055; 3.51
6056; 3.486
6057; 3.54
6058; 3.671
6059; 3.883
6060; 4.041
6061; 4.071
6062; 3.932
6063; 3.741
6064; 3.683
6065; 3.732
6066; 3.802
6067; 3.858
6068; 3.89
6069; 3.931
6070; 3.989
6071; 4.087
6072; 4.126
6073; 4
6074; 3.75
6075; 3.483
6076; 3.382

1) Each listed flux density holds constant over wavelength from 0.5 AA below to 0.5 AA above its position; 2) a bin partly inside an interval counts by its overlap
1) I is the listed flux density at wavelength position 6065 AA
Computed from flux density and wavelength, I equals 3.732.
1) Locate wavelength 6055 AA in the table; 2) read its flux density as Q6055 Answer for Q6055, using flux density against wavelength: 3.51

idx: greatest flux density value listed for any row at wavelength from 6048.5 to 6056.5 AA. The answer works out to 3.691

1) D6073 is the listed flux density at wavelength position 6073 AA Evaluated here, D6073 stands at 4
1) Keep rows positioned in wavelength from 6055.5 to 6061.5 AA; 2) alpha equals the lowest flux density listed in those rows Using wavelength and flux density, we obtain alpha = 3.486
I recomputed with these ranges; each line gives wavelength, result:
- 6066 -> 3.802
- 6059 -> 3.883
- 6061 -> 4.071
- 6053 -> 3.551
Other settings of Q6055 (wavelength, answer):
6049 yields 3.691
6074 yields 3.75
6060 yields 4.041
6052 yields 3.555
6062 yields 3.932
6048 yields 4.016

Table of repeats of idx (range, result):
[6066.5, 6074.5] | 4.126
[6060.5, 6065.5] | 4.071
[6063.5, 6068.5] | 3.89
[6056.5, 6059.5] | 3.883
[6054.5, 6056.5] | 3.51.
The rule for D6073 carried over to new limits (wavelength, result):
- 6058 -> 3.671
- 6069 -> 3.931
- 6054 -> 3.536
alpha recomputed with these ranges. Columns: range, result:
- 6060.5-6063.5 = 3.741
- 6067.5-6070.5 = 3.89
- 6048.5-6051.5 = 3.523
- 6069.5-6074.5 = 3.75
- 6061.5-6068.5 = 3.683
